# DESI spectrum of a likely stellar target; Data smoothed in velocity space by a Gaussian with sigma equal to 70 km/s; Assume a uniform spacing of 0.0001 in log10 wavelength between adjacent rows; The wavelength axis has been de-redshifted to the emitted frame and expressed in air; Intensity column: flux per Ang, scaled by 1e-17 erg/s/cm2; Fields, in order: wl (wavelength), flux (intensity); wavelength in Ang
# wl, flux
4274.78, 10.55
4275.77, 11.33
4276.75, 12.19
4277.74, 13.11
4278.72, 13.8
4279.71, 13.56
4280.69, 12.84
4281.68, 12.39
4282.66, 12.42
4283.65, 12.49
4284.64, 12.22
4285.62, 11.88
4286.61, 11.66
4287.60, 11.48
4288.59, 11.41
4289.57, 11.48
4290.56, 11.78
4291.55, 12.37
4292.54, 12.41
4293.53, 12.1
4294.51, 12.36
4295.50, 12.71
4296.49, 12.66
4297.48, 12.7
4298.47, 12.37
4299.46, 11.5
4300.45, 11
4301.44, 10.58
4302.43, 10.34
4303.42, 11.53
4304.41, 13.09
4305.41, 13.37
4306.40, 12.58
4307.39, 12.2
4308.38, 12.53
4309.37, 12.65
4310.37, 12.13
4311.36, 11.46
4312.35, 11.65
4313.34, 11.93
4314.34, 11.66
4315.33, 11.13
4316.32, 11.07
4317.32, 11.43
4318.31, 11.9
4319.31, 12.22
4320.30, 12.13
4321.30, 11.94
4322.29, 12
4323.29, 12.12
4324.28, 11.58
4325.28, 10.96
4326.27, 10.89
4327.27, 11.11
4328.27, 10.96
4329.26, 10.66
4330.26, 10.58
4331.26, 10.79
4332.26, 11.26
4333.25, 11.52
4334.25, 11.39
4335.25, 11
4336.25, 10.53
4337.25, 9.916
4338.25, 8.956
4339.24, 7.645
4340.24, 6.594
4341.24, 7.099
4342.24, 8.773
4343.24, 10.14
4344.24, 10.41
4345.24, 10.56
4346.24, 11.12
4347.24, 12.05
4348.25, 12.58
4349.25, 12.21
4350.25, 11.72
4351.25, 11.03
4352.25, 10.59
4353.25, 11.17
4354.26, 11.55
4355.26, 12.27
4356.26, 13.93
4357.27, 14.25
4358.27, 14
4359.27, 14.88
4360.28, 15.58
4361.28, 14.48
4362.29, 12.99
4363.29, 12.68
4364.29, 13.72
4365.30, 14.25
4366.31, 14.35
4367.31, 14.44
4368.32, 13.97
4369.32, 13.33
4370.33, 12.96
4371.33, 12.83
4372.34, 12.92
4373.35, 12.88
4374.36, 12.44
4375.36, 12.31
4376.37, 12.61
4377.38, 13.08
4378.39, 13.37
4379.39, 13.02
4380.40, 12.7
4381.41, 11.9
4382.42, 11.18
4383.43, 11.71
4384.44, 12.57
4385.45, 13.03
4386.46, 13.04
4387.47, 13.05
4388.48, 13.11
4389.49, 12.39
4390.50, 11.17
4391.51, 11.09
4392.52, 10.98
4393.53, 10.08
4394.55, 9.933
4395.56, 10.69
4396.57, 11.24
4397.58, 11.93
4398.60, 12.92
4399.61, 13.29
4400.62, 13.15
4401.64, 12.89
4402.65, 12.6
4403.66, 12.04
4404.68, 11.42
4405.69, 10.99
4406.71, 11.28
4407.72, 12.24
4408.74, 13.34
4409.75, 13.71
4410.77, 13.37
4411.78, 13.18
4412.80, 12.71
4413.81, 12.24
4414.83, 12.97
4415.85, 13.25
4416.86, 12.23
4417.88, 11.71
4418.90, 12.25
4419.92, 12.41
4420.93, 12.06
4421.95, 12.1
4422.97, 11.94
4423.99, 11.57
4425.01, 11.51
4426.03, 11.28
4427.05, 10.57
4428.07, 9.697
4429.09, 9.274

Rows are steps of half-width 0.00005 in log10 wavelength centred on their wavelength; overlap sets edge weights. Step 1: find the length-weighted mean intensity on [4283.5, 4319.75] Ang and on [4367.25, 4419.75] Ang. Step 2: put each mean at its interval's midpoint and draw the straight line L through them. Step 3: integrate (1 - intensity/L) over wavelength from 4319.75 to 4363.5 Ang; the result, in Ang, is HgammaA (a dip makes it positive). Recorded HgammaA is 2.8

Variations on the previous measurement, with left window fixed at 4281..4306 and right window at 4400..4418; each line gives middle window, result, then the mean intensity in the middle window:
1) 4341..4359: 1.1 Ang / 11.5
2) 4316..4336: 1.3 Ang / 11.4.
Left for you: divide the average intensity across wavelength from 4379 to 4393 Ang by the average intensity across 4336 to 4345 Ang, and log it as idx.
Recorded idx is 1.37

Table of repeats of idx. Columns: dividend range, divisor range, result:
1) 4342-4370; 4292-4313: 1.05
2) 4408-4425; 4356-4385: 0.94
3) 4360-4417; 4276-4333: 1.06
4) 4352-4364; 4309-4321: 1.13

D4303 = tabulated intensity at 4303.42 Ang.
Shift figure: 11.53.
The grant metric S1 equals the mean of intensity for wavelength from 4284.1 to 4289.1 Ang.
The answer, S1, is 11.7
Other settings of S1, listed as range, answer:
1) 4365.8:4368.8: 14.2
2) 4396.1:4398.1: 11.6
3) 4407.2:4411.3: 13.2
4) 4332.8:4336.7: 11.1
